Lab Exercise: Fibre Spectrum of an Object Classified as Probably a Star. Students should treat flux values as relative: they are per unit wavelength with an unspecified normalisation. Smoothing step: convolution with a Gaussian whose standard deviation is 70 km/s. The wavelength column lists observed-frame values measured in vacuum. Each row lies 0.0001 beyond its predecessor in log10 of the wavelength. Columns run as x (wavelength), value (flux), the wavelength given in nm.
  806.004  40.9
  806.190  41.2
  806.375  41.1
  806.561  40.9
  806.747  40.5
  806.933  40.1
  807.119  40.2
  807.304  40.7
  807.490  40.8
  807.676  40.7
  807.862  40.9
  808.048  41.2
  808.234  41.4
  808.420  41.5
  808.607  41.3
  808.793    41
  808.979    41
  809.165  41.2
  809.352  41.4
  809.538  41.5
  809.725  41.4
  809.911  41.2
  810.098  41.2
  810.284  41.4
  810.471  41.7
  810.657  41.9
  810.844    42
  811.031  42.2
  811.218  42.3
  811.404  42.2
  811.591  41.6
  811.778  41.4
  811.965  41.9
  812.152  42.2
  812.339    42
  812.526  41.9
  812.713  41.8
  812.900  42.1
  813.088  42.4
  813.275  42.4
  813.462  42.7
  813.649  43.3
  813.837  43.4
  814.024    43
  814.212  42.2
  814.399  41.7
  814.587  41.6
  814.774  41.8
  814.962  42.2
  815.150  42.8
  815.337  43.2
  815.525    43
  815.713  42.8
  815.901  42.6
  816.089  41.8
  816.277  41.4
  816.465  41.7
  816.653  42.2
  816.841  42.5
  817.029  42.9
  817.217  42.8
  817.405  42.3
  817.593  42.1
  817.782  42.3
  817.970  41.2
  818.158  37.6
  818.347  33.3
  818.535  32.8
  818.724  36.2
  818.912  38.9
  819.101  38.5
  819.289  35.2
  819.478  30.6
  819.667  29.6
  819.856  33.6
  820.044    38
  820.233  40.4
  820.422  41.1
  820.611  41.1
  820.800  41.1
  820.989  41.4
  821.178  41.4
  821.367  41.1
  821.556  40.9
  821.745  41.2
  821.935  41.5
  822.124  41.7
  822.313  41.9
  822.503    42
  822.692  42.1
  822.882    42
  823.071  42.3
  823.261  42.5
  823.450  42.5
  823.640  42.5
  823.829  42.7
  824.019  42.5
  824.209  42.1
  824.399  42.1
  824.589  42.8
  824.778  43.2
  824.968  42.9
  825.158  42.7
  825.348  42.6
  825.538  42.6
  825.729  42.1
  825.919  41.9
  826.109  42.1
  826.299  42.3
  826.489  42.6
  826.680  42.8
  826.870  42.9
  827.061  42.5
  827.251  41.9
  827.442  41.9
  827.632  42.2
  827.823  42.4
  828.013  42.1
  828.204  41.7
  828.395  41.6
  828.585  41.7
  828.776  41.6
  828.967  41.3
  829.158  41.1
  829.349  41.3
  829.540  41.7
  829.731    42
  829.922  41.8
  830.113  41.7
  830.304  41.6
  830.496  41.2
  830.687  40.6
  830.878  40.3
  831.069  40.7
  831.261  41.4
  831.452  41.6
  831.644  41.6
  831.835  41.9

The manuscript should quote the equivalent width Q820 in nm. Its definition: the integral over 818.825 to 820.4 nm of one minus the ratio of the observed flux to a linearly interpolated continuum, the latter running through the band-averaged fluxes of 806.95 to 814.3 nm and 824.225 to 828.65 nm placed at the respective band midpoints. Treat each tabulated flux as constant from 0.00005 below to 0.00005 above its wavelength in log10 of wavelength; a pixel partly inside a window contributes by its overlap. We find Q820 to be 0.23 nm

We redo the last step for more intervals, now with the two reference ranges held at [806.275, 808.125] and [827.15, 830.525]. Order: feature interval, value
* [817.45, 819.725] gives 0.25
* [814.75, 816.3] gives -0.05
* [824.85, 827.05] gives -0.05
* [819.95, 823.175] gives 0.01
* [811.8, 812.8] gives -0.02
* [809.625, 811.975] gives -0.05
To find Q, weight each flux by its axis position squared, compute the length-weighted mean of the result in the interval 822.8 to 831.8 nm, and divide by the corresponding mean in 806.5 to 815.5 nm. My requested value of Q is 1.0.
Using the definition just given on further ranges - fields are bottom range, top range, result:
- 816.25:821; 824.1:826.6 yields 1.11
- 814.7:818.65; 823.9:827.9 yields 1.05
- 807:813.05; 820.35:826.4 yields 1.05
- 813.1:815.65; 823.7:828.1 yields 1.03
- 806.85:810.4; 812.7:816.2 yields 1.05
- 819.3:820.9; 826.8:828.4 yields 1.16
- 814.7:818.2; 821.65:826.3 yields 1.02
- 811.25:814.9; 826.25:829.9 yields 1.03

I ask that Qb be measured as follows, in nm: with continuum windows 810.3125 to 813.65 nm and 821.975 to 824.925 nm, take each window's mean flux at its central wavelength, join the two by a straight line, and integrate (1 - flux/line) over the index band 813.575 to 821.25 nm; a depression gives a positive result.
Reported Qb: 0.37 nm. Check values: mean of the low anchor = 42.1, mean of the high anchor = 42.3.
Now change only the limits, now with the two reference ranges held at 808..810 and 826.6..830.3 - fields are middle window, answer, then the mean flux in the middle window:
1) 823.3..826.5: -0.053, 42.5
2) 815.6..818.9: 0.085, 40.5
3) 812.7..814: -0.039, 42.7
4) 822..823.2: -0.008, 42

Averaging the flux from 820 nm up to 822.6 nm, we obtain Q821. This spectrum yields 41.1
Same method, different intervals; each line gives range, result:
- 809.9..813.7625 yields 42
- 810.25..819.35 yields 41.4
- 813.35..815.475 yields 42.5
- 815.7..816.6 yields 42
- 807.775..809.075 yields 41.2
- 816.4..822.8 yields 39.5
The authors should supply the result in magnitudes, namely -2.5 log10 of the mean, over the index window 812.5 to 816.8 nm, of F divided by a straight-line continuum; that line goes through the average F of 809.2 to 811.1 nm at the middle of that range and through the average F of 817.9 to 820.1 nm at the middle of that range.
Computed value -0.11 mag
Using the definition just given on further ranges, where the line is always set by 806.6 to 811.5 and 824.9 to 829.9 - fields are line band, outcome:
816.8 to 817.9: -0.02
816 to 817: -0.01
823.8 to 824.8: -0.01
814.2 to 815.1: -0.01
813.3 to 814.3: -0.04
